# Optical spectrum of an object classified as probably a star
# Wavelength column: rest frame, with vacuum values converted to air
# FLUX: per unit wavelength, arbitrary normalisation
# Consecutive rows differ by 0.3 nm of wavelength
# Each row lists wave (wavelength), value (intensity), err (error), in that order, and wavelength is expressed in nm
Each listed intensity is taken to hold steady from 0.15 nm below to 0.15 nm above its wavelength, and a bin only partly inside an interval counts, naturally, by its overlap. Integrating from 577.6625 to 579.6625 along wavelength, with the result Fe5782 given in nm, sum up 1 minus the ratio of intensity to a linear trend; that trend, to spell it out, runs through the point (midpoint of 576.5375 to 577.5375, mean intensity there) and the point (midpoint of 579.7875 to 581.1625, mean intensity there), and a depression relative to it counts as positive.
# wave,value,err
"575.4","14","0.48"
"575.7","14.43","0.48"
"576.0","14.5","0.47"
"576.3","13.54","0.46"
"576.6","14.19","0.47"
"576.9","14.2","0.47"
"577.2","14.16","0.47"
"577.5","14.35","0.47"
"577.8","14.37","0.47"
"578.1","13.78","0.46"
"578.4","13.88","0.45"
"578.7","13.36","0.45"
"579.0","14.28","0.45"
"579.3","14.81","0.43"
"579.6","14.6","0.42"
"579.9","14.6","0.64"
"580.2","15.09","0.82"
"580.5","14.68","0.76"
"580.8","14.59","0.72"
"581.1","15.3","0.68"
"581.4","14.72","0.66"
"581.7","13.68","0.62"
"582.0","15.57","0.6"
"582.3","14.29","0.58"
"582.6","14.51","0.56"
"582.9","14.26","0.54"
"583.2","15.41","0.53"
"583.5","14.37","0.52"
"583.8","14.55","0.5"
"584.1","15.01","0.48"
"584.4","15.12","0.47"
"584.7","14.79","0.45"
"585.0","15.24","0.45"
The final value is 0.05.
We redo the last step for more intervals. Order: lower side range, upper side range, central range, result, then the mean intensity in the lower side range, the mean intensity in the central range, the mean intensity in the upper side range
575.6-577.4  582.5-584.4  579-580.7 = -0.03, 14.2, 14.7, 14.7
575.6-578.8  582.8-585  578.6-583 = -0.03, 14.1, 14.6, 14.8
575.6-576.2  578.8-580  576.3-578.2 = 0.04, 14.4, 14.1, 14.5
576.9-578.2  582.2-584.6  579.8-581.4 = -0.04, 14.2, 14.8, 14.7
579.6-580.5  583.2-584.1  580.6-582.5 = 0.01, 14.8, 14.7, 14.7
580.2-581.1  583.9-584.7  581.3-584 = 0.06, 14.8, 14.6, 15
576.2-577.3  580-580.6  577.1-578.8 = 0.04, 14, 14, 14.9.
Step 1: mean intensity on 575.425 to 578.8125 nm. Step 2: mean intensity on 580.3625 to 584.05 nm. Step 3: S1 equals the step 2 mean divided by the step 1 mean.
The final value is 1.04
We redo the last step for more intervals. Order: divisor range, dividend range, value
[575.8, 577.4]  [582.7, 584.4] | 1.04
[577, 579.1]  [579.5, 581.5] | 1.06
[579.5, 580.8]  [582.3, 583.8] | 0.99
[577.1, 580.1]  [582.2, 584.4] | 1.03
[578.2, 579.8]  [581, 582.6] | 1.03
